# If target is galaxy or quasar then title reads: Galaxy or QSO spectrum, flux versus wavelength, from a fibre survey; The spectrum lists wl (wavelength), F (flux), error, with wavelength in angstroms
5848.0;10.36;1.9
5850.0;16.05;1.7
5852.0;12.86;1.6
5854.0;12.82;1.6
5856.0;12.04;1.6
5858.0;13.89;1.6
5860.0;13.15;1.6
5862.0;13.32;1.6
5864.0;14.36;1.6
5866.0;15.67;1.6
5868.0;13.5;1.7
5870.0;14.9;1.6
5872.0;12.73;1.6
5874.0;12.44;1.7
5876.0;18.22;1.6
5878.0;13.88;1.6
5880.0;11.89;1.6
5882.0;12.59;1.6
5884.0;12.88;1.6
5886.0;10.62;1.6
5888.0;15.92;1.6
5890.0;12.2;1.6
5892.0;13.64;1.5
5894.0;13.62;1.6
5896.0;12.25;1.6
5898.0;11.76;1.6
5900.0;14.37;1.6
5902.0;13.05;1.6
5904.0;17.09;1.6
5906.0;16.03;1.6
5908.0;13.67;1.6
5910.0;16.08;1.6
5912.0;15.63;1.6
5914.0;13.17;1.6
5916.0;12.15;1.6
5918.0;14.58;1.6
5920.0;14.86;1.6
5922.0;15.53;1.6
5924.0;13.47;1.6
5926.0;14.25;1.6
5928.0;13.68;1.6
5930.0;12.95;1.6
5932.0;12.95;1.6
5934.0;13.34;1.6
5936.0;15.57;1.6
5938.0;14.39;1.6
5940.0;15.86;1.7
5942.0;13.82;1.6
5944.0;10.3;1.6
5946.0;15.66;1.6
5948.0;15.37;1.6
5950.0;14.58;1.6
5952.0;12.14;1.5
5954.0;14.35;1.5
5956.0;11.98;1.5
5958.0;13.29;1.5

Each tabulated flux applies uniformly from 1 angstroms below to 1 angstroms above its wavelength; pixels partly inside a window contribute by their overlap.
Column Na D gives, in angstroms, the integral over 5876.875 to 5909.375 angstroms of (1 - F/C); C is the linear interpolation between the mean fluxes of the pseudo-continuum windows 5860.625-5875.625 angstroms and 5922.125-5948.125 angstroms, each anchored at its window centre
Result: 1.1 angstroms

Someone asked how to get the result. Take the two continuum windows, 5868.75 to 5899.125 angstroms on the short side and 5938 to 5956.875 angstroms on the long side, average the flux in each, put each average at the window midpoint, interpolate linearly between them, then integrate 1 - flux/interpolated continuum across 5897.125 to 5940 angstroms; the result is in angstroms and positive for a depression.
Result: -2.1 angstroms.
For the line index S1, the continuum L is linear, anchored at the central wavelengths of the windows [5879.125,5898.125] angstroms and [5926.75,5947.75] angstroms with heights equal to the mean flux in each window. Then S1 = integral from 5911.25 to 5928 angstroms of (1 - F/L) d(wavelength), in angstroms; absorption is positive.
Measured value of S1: -0.8 angstroms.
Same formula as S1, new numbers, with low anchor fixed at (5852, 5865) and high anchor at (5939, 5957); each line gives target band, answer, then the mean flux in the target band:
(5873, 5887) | 0.15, 13.2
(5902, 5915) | -1.50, 15.1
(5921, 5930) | -0.29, 14.1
